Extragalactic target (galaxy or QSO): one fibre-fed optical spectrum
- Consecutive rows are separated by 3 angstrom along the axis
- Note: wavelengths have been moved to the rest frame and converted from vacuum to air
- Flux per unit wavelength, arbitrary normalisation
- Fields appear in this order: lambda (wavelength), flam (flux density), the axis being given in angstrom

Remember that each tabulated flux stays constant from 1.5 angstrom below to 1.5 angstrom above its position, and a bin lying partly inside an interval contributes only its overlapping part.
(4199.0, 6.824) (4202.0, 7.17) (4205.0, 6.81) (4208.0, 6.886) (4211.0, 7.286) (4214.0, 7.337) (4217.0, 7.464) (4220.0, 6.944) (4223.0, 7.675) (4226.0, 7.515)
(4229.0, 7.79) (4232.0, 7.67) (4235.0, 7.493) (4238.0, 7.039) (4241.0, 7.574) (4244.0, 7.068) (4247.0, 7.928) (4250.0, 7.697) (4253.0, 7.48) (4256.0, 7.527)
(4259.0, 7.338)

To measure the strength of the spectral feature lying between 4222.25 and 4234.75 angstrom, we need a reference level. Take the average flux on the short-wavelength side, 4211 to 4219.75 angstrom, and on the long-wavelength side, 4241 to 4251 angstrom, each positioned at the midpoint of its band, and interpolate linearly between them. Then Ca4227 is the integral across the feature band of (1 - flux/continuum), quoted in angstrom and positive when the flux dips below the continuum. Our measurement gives -0.4 angstrom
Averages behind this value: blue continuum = 7.32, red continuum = 7.56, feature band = 7.64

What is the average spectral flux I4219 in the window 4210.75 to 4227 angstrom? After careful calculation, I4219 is 7.37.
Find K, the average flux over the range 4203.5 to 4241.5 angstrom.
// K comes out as 7.34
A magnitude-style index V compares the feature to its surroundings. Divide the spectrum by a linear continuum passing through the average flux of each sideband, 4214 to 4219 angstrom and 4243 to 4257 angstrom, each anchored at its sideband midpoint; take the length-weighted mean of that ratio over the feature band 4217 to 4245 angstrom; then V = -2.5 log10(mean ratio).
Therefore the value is 0.00 mag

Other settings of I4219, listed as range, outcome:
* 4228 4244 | 7.46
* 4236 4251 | 7.45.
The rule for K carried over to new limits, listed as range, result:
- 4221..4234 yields 7.63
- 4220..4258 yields 7.51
